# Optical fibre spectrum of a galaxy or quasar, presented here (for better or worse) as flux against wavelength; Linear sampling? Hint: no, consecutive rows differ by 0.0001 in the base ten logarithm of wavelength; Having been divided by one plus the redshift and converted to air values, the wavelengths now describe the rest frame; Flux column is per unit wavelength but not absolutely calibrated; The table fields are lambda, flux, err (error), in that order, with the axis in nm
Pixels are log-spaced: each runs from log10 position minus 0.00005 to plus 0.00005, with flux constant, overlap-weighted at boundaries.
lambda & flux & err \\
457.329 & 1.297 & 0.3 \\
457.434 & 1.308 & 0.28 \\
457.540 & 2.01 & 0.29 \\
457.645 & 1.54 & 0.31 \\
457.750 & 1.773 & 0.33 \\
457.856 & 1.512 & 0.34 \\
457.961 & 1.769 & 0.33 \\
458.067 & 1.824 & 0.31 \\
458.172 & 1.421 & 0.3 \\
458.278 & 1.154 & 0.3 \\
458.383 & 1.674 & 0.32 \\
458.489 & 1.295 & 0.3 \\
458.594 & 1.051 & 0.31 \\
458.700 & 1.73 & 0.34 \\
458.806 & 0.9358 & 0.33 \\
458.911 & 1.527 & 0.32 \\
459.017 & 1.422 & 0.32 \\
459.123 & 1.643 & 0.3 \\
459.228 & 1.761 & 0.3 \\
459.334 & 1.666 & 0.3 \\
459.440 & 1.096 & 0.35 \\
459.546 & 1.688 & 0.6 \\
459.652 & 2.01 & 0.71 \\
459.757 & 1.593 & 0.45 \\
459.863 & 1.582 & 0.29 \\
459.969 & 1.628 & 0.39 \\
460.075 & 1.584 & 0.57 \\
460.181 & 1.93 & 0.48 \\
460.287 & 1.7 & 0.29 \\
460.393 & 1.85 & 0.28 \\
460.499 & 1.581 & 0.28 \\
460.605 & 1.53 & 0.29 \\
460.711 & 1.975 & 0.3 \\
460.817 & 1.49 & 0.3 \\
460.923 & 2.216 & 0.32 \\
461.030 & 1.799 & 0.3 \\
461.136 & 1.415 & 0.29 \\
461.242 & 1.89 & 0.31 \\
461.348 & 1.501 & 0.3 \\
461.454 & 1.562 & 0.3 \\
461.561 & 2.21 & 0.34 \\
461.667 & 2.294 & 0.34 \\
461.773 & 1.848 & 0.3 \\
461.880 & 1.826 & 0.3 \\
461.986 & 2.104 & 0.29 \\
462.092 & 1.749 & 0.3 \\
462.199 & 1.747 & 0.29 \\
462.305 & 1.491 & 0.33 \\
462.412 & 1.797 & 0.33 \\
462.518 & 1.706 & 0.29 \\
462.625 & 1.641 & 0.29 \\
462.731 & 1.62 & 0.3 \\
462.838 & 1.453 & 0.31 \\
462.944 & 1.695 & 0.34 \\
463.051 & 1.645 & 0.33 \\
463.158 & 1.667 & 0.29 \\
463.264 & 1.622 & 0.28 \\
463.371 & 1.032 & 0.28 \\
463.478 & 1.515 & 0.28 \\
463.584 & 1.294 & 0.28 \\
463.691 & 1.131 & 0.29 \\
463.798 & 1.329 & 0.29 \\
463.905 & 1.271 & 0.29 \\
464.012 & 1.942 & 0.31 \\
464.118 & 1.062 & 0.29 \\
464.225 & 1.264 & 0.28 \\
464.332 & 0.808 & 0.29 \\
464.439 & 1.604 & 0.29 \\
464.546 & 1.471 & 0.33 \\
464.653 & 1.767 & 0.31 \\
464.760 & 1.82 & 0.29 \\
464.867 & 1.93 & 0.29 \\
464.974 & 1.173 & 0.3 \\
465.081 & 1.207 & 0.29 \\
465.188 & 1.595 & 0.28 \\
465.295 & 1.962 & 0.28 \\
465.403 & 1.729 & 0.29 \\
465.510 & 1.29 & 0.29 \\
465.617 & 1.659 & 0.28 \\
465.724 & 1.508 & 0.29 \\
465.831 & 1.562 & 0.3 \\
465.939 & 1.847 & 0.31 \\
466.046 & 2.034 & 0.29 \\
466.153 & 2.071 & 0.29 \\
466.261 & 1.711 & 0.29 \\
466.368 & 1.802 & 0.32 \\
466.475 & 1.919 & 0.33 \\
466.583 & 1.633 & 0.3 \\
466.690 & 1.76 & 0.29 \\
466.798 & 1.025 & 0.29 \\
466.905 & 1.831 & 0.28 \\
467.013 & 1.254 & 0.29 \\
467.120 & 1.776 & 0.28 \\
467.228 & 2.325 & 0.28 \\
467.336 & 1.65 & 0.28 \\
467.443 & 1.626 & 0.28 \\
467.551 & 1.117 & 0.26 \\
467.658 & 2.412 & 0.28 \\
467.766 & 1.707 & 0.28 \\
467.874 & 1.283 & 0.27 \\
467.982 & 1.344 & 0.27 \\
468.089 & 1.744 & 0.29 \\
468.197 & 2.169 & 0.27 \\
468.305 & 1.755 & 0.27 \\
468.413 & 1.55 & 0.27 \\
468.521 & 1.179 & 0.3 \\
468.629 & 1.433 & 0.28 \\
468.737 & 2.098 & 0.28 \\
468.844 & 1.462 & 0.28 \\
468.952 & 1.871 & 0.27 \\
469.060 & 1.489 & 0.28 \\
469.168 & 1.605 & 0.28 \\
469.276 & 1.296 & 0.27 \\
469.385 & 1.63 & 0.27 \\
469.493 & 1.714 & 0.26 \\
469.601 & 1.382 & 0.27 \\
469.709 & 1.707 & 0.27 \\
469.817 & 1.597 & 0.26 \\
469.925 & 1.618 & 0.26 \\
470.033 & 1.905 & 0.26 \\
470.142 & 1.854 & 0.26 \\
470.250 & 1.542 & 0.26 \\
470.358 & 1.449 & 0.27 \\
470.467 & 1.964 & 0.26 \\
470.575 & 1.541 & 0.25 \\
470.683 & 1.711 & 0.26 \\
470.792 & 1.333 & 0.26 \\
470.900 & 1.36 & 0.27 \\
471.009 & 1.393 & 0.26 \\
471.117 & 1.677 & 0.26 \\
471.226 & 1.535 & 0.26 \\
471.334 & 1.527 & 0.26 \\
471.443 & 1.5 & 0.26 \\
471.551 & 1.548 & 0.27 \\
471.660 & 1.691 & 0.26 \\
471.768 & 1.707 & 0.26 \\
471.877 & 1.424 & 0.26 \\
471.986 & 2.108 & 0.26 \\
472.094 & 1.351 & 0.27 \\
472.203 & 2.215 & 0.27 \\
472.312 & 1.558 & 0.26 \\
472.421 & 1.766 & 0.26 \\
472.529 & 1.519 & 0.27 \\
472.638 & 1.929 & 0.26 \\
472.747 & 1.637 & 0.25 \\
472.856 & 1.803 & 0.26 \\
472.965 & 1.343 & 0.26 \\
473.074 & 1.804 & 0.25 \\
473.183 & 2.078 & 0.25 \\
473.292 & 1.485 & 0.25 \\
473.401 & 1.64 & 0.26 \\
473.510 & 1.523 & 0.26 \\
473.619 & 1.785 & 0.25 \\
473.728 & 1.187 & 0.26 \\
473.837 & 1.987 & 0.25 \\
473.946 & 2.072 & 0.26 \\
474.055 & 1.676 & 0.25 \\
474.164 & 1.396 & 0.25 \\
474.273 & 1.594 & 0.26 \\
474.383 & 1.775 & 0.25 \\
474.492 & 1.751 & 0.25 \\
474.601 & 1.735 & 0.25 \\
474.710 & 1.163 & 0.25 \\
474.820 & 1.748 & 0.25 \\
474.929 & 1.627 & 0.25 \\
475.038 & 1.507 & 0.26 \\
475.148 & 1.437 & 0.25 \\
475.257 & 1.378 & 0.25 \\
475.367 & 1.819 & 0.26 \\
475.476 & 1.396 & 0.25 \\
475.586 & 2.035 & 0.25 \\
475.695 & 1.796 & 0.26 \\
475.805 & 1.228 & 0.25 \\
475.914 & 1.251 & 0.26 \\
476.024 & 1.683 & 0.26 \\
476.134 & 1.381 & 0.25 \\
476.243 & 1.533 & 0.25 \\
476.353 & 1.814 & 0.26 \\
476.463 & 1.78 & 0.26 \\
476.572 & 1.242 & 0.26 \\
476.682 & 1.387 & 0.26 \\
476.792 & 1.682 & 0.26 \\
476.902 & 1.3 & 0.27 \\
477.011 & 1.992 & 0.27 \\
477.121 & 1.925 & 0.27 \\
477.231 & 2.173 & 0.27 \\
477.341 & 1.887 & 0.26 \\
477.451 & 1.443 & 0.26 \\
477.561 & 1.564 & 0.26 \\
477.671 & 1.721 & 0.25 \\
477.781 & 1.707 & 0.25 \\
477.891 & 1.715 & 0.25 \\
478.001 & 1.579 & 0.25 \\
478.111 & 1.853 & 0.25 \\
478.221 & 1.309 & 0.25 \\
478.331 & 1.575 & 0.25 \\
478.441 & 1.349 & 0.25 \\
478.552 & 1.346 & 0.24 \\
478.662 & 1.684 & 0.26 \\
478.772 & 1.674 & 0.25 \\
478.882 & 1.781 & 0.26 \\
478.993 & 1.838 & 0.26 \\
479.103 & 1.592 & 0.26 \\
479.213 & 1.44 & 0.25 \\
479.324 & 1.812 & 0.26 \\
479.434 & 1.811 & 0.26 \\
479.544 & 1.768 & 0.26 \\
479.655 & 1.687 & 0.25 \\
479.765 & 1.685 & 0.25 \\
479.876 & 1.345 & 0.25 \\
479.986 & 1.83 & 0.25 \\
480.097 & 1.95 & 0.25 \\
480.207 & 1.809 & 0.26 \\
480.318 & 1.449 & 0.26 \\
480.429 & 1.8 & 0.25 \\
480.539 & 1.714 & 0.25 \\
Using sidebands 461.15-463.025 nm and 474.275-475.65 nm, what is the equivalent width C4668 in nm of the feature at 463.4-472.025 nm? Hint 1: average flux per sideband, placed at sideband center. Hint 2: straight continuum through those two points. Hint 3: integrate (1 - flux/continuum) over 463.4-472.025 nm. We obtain 0.50 nm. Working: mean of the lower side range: 1.76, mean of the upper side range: 1.61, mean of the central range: 1.6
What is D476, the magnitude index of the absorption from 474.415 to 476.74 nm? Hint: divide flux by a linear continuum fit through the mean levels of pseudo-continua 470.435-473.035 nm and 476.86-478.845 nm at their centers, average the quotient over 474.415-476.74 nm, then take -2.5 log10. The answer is 0.06 mag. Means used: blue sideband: 1.63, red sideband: 1.66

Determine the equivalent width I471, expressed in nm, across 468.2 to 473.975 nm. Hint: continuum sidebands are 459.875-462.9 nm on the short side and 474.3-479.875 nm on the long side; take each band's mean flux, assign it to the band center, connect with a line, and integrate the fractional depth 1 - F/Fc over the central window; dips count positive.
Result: 0.11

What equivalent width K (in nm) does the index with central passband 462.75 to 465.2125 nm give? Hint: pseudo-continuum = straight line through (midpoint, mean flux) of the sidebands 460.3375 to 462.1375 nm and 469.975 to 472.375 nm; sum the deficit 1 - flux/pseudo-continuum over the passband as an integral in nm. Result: 0.44 nm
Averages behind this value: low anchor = 1.81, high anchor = 1.63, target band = 1.45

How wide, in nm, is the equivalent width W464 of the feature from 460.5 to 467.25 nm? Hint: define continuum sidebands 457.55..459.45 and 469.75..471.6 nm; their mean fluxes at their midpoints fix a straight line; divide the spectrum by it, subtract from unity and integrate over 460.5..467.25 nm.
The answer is -0.40 nm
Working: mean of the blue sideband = 1.51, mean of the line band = 1.64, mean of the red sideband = 1.59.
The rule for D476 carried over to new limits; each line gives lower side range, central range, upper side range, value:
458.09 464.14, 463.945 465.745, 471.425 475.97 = 0.07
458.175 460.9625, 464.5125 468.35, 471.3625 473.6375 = -0.03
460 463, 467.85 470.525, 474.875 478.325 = 0.04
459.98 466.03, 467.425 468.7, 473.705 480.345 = 0.01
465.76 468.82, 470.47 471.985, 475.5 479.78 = 0.07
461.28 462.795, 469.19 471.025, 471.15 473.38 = 0.07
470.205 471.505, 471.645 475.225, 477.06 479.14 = -0.05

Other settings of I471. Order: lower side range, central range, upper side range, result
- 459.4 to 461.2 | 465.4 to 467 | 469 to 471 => -0.05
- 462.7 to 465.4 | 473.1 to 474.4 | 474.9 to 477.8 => -0.08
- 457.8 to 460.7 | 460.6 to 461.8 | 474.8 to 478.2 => -0.19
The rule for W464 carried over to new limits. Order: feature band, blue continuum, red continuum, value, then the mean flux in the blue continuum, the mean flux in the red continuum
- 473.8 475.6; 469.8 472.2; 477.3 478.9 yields -0.03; 1.62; 1.61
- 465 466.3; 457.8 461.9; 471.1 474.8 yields -0.01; 1.64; 1.66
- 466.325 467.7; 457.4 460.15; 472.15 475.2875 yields -0.07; 1.55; 1.66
